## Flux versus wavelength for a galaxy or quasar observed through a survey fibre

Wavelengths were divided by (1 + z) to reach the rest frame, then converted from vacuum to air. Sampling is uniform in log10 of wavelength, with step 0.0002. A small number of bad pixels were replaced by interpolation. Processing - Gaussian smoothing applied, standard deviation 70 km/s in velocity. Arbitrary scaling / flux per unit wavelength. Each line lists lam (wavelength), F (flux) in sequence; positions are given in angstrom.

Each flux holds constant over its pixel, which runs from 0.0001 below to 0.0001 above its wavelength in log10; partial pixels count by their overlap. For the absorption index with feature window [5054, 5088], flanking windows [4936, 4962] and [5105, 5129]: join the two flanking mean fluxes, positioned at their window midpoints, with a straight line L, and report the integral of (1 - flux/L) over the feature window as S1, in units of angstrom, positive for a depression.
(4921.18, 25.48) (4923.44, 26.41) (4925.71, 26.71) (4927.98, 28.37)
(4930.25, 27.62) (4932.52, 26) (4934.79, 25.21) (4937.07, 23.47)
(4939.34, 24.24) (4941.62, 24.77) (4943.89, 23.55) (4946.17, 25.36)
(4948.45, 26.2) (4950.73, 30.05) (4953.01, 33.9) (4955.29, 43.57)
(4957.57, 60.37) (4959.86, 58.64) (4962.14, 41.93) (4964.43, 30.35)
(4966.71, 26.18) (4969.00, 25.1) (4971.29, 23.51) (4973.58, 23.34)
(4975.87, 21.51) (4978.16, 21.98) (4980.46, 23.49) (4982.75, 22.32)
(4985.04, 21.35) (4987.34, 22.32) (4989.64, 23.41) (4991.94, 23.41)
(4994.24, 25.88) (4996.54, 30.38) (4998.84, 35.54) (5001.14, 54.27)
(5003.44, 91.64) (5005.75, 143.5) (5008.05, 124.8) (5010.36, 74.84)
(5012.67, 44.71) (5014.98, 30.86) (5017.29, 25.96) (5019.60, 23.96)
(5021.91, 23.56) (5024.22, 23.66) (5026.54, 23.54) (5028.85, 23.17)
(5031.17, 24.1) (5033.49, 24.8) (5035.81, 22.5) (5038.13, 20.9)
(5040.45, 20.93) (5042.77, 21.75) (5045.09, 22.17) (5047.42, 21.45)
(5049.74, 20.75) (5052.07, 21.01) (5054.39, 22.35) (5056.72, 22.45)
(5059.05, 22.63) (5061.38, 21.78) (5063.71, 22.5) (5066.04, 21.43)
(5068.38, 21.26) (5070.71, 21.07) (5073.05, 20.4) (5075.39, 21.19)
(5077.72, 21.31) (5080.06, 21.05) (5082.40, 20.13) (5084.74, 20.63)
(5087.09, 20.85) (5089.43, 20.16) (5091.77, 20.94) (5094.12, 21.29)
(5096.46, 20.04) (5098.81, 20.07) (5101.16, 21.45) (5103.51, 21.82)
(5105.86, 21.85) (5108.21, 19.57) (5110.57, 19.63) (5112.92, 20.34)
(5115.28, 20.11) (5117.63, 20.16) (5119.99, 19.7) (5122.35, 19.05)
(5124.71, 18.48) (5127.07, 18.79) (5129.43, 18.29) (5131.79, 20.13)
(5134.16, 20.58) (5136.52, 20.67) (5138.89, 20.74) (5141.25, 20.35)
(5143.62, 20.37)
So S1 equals 3.3 angstrom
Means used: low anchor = 34.4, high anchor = 19.7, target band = 21.4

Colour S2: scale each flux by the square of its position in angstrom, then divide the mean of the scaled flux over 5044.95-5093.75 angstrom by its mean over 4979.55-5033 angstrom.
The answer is 0.5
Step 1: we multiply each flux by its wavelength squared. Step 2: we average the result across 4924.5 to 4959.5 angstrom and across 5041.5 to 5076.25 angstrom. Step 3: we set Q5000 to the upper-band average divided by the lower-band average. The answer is 0.74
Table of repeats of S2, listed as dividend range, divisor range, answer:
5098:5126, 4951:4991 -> 0.70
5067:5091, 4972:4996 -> 0.94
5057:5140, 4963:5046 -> 0.61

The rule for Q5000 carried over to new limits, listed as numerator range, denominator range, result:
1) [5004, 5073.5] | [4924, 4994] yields 1.20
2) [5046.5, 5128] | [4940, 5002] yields 0.72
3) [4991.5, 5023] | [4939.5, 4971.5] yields 1.65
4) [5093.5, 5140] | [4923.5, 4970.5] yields 0.68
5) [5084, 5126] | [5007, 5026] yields 0.47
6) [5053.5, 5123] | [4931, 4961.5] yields 0.67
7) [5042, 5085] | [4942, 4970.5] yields 0.64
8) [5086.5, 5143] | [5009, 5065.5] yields 0.79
